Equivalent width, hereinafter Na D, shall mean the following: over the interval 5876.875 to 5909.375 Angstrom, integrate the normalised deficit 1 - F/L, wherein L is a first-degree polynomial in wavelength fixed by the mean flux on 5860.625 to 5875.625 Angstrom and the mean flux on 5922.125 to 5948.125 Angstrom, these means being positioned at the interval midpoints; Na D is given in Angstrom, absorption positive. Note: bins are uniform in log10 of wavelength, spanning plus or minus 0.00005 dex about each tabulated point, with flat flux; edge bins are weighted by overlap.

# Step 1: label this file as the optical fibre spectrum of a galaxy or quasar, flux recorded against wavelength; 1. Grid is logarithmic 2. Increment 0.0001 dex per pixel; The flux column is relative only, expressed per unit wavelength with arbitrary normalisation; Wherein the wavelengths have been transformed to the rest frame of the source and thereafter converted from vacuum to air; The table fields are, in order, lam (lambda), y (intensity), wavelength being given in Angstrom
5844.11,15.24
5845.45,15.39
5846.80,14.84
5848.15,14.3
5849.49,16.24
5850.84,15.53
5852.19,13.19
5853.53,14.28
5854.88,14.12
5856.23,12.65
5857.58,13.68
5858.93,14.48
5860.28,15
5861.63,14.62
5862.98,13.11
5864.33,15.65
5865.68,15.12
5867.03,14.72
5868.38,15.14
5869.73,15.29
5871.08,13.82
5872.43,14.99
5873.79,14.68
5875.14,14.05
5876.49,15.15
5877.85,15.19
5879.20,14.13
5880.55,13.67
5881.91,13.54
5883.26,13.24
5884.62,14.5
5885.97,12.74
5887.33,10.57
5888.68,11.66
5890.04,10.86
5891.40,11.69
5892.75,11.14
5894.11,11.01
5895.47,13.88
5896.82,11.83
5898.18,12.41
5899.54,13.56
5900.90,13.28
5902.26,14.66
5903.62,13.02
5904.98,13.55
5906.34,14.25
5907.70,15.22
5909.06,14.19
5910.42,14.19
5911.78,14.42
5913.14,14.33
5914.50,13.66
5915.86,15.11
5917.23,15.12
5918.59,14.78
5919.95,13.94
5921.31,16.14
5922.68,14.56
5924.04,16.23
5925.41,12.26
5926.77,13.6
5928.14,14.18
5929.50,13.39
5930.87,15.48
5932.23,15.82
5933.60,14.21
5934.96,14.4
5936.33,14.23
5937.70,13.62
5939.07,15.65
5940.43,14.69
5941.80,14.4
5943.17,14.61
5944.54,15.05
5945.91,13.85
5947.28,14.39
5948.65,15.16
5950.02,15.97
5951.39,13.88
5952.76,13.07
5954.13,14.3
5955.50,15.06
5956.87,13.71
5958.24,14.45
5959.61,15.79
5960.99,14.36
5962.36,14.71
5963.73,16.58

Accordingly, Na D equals 3.4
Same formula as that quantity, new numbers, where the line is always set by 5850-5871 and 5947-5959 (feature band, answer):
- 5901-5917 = 0.25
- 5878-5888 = 0.79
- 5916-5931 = -0.05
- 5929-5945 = -0.20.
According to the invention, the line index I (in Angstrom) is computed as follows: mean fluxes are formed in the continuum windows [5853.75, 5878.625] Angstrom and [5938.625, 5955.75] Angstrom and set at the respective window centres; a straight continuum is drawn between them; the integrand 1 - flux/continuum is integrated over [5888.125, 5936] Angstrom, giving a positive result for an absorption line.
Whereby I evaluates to 2.57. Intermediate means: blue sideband 14.5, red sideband 14.6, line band 13.8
